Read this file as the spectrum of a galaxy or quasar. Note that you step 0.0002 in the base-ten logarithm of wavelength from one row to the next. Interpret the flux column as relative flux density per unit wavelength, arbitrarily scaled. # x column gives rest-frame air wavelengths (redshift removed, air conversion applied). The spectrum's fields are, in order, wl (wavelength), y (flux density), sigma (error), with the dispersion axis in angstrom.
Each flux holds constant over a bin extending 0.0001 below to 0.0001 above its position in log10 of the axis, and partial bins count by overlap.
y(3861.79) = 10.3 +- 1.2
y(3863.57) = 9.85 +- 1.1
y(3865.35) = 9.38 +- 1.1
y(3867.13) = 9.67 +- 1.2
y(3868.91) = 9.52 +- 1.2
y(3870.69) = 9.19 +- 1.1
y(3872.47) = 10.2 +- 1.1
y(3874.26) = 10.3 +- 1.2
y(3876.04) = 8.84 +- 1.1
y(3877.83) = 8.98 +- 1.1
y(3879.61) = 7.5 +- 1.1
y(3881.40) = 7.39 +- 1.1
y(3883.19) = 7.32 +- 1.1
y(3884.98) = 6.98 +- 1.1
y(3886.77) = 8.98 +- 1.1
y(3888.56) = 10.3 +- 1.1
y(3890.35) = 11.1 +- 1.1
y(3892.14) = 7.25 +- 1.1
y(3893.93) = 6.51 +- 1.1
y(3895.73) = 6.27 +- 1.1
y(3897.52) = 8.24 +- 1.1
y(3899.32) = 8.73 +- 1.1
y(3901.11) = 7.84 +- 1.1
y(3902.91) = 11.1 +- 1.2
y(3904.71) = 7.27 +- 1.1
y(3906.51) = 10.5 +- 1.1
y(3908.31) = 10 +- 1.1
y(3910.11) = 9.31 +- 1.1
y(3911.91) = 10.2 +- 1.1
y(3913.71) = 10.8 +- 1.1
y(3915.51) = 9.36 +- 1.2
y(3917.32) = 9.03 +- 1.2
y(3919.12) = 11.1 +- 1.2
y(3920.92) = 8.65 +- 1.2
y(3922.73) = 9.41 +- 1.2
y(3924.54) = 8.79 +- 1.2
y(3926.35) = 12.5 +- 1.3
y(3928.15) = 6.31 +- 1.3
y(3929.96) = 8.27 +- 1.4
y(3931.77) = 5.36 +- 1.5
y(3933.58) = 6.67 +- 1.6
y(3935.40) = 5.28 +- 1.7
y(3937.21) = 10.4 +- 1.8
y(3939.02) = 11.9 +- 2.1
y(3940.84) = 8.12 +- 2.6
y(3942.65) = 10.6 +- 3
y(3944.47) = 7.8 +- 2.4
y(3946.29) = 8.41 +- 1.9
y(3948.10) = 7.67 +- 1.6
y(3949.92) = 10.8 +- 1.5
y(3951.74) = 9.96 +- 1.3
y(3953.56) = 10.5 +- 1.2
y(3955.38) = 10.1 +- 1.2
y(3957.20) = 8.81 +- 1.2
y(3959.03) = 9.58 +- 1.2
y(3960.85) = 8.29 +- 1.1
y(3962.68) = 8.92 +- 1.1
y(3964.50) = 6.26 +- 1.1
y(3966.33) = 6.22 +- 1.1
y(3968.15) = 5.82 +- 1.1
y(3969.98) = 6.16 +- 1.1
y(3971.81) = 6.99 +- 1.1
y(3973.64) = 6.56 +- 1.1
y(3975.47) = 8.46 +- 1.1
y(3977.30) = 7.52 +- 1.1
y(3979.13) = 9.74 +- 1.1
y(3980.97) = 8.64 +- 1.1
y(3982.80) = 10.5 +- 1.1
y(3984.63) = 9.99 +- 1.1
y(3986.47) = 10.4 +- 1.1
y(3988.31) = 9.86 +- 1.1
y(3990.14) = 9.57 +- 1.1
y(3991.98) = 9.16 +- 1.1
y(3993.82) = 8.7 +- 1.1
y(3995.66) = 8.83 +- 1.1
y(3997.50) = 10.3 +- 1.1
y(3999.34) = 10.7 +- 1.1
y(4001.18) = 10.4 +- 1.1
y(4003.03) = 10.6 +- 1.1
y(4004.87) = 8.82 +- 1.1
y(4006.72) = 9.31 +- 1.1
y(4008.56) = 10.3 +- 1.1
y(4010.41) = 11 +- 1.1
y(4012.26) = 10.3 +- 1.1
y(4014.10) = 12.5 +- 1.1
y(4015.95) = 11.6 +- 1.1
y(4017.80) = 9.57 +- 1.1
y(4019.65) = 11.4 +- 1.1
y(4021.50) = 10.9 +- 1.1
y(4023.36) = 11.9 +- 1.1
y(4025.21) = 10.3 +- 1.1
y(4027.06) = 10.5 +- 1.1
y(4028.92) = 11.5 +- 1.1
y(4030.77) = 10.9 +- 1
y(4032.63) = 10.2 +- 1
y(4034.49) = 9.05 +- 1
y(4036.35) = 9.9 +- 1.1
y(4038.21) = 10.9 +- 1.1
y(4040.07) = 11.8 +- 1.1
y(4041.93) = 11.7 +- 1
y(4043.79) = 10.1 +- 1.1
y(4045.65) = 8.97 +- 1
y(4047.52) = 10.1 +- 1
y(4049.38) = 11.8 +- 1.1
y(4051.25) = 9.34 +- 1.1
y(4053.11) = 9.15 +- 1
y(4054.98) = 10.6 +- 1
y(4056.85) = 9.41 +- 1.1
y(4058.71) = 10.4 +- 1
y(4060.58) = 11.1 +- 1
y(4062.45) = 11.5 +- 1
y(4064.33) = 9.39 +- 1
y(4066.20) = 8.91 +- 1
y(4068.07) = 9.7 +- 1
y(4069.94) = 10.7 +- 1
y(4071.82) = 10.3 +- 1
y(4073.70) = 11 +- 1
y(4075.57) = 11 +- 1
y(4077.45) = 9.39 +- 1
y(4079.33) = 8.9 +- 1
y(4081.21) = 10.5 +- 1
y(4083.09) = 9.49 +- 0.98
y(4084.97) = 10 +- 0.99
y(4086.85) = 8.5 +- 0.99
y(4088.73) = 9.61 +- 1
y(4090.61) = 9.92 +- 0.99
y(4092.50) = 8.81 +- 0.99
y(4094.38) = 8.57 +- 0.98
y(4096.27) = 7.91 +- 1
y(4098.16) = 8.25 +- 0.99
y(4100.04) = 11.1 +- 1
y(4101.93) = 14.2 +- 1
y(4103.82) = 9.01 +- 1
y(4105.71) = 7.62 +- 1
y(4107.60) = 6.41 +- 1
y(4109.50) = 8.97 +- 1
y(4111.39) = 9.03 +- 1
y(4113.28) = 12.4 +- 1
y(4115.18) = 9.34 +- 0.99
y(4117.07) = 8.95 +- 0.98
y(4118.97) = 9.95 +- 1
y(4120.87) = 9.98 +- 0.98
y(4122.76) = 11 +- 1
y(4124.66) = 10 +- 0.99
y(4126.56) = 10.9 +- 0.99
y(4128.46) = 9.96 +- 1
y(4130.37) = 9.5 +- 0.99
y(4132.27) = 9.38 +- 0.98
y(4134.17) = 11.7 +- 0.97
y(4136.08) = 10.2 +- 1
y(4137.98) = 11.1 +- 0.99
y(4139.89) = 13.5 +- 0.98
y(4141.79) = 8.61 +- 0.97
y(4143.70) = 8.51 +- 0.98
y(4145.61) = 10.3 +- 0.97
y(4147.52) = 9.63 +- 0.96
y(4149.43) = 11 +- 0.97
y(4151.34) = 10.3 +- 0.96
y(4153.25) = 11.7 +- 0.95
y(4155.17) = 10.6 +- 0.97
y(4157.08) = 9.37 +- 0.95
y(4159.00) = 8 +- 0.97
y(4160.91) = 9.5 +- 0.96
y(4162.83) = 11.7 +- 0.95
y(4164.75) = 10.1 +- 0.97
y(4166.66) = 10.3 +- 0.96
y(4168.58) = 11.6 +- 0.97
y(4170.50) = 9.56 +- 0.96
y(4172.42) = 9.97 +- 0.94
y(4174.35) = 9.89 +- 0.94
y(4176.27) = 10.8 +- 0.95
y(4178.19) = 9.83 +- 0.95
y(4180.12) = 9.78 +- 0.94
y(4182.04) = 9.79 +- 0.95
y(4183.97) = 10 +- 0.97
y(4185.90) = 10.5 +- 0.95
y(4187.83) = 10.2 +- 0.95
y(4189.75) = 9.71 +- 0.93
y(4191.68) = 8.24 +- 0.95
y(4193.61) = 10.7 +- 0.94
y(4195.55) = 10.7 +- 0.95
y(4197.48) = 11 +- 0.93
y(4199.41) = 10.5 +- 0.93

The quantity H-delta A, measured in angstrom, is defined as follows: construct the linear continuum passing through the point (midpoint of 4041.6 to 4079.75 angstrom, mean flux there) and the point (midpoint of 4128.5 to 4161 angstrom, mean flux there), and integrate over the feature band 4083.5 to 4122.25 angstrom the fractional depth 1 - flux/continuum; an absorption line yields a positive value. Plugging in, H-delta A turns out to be 2.8 angstrom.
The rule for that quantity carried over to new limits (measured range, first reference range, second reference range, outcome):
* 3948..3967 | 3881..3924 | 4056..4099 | 0.5 angstrom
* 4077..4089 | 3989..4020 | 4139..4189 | 0.8 angstrom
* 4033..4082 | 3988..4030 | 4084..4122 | -1.6 angstrom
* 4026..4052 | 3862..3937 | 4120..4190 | -2.4 angstrom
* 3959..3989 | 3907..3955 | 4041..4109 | 3.7 angstrom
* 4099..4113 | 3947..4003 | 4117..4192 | 0.3 angstrom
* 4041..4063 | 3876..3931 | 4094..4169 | -1.7 angstrom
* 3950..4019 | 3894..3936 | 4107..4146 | -0.7 angstrom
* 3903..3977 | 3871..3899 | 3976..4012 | 2.9 angstrom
